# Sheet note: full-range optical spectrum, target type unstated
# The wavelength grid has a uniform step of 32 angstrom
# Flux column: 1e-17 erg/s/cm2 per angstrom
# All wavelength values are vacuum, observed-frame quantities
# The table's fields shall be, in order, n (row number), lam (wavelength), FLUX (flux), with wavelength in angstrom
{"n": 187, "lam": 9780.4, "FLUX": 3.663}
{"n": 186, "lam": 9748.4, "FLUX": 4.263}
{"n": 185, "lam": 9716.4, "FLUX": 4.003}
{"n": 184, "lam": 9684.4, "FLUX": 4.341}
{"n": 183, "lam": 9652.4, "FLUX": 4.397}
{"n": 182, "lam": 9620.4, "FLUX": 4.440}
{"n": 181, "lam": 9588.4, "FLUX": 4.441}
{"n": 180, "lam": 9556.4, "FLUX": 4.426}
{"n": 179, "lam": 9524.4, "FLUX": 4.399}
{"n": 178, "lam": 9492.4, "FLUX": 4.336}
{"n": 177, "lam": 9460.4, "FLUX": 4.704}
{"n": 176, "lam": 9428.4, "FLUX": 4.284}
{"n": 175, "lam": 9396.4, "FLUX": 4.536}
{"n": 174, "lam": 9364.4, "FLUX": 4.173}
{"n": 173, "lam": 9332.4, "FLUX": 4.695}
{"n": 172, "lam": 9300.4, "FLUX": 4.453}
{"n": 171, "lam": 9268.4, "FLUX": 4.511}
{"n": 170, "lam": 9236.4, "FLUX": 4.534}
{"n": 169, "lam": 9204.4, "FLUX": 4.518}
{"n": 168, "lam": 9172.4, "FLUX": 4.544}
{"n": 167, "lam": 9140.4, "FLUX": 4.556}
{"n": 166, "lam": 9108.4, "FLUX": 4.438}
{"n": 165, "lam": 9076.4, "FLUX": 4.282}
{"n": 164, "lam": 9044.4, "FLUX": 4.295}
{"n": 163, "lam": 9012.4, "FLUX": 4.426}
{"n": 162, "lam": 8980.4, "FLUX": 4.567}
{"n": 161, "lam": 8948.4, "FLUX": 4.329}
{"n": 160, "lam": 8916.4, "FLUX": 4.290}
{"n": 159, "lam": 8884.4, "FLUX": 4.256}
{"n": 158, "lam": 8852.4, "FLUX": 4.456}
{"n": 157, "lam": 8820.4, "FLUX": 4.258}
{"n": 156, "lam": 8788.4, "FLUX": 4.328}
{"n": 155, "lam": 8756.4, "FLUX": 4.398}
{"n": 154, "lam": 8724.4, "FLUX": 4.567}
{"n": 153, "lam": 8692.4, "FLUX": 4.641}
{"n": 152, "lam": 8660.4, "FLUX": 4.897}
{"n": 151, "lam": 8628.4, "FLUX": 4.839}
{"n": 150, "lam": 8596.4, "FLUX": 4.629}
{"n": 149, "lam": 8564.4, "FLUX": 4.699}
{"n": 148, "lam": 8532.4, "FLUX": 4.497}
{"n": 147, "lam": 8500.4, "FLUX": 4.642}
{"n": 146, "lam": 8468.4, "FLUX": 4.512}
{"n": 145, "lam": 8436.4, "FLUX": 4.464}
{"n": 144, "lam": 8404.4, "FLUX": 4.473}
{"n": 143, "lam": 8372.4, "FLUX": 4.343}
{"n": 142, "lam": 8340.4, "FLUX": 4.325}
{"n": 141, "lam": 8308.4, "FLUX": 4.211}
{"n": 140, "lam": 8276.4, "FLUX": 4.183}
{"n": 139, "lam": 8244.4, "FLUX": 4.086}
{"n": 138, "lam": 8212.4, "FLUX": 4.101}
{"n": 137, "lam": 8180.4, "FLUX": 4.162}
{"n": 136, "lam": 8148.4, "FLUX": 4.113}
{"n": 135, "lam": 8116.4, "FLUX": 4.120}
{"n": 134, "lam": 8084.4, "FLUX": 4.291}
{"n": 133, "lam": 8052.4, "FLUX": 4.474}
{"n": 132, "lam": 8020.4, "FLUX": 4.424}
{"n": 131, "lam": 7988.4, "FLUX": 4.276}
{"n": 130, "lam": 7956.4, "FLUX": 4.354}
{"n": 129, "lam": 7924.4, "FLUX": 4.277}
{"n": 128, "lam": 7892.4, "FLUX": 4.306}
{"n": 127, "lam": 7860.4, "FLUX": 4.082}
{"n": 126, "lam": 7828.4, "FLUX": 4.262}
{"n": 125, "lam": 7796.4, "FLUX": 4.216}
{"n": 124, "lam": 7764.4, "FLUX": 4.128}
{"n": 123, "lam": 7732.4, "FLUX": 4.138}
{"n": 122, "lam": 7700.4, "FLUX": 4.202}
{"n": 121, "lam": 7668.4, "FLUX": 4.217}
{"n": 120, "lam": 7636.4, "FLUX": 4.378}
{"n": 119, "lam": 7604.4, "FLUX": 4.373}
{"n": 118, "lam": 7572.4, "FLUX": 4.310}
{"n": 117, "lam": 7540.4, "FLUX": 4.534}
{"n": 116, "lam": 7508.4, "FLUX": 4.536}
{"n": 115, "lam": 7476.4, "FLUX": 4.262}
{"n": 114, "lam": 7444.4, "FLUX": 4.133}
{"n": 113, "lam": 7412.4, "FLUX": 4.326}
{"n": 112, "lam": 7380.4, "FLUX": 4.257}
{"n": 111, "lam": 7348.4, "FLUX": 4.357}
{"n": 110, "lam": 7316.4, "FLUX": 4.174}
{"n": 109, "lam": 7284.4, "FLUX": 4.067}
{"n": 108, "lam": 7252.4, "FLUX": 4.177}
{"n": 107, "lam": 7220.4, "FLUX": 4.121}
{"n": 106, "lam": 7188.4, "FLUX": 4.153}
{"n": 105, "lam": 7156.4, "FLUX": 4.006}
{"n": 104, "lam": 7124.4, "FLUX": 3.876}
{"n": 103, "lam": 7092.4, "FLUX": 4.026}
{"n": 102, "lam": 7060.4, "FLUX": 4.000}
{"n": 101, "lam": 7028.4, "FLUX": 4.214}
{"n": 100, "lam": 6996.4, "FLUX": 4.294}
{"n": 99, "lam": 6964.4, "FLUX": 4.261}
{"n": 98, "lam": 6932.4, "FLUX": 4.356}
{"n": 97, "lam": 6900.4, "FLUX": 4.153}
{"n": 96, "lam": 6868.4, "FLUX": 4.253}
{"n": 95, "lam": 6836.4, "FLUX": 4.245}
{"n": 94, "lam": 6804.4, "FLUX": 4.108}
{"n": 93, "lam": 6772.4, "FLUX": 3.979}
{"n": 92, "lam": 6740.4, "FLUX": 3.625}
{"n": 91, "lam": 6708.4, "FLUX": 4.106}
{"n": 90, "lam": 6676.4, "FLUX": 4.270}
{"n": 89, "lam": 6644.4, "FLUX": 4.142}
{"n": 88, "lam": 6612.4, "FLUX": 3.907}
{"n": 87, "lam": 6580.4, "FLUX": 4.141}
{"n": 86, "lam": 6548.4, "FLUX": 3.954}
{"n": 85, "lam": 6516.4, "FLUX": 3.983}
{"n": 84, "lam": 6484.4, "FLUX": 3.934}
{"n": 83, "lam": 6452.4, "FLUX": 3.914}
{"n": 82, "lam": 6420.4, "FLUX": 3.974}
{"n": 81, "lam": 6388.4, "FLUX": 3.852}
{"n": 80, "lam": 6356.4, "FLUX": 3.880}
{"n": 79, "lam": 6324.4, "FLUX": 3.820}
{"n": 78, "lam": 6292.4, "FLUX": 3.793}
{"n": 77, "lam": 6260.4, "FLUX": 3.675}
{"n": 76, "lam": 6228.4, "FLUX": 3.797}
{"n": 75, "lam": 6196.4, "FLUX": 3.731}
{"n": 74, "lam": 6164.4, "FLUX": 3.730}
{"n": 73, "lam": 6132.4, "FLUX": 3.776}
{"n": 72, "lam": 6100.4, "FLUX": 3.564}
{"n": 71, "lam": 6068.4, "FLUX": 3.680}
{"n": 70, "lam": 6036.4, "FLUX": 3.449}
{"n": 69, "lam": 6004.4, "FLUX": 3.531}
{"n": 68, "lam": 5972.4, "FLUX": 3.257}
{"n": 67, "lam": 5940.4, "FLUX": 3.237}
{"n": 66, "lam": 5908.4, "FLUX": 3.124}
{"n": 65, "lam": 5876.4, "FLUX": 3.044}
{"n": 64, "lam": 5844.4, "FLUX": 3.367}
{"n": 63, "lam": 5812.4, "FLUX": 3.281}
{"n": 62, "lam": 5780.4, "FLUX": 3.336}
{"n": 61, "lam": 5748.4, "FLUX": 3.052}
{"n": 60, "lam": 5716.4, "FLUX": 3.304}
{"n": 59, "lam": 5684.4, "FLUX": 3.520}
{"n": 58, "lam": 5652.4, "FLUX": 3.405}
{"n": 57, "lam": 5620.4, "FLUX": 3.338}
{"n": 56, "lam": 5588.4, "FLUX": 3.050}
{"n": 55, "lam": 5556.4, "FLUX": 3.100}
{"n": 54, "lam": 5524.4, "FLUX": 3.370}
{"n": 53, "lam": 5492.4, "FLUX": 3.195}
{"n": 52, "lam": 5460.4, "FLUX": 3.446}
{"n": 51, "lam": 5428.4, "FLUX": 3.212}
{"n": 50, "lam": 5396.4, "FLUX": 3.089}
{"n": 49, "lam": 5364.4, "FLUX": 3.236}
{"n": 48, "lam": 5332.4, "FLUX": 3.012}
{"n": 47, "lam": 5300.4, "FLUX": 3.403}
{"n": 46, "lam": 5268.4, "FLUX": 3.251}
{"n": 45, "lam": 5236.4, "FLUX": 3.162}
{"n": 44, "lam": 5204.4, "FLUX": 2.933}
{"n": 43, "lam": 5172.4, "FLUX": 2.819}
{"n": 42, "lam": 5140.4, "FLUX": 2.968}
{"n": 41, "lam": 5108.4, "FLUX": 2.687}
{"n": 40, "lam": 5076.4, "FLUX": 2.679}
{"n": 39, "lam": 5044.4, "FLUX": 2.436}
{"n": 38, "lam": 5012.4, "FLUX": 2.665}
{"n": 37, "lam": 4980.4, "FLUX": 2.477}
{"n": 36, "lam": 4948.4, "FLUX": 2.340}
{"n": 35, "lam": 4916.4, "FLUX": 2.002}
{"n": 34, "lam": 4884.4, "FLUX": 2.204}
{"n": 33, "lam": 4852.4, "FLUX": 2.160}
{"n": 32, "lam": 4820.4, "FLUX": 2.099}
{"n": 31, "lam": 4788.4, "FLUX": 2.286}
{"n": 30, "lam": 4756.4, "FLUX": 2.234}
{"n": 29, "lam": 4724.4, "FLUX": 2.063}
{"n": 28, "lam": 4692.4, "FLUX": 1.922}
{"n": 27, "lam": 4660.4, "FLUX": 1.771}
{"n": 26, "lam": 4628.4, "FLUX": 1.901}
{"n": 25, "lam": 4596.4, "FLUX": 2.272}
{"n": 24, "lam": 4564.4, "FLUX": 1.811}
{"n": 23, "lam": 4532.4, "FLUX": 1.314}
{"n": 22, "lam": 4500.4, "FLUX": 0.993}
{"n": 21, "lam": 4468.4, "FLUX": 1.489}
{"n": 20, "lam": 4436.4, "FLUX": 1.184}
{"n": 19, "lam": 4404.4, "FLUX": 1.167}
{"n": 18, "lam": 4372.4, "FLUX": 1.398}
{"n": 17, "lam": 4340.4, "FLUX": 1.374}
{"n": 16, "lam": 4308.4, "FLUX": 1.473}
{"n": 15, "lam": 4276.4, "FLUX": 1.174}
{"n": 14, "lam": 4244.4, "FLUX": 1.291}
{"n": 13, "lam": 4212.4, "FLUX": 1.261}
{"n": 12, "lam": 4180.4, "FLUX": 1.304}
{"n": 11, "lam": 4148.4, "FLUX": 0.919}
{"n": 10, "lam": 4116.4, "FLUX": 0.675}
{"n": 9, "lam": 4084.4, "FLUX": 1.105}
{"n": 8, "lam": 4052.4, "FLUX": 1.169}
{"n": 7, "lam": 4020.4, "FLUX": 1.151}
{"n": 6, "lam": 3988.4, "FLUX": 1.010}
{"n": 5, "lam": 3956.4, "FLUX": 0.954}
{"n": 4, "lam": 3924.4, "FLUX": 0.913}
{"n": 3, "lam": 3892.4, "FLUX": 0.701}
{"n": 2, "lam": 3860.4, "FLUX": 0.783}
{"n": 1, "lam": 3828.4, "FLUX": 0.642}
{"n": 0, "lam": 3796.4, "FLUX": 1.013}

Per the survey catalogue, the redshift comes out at 0.144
